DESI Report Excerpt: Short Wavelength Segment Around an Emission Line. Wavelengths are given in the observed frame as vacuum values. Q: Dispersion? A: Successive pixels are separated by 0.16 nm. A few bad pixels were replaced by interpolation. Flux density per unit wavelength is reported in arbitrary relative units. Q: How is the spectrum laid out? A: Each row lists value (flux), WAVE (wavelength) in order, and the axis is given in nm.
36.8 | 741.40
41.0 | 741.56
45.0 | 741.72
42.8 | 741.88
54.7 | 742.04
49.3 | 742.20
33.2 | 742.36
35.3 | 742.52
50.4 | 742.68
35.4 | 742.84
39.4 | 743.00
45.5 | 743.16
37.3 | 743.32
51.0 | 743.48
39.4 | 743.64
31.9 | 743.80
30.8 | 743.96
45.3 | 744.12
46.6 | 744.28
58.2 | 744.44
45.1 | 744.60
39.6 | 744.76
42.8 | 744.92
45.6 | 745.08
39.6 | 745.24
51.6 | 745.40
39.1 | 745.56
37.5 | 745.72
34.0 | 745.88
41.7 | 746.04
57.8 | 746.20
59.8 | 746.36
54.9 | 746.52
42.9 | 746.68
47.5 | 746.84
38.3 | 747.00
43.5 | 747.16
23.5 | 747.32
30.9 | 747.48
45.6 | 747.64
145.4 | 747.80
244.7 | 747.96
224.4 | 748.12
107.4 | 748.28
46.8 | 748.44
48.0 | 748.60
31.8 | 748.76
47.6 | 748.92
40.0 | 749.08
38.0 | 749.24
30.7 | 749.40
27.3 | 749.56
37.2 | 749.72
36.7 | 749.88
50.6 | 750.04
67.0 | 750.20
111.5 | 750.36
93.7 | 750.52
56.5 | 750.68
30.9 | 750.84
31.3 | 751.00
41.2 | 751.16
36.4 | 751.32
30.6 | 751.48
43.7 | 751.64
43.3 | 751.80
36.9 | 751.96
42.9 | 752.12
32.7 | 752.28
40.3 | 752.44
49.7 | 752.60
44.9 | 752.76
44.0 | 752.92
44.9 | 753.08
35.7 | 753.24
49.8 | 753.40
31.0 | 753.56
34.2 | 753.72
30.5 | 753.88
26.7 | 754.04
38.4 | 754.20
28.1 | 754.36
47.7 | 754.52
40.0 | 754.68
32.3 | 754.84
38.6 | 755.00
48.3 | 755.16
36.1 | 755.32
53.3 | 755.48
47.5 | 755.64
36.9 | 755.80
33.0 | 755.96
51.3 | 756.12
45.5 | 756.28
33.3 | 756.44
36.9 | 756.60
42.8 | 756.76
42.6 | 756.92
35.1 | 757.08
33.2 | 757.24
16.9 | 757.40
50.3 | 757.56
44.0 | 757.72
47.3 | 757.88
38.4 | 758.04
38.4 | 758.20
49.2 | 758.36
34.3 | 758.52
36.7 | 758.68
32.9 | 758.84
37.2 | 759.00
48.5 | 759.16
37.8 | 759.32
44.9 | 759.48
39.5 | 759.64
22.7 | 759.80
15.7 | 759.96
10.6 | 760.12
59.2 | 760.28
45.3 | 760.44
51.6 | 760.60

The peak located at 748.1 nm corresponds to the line H-alpha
